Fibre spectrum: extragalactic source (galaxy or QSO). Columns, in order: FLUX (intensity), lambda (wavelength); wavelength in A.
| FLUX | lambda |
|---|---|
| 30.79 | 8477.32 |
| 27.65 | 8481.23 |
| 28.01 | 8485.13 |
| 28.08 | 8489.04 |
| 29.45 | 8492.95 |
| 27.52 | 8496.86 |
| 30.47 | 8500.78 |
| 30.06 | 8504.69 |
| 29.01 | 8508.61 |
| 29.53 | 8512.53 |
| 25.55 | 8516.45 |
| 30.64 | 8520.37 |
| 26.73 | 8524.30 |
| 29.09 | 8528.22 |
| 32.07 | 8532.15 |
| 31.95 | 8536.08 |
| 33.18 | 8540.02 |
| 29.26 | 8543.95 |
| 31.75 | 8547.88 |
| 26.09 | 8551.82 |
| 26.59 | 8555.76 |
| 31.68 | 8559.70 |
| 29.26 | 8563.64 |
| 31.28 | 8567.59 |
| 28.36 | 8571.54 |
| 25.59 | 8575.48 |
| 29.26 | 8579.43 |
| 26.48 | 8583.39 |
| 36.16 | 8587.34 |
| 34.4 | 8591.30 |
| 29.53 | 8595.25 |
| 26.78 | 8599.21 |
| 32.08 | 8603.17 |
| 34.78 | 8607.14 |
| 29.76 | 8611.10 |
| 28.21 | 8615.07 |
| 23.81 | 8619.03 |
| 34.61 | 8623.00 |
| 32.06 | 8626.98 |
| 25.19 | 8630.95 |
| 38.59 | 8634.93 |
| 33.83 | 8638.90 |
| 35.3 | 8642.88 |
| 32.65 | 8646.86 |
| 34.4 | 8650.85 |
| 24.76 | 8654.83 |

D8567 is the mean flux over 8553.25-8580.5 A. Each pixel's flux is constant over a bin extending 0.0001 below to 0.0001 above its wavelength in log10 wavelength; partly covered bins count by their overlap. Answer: 28.8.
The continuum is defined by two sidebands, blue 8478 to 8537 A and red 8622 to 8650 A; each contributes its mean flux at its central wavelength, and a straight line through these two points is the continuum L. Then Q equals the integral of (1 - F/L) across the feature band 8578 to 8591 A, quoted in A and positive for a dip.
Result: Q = 0.1 A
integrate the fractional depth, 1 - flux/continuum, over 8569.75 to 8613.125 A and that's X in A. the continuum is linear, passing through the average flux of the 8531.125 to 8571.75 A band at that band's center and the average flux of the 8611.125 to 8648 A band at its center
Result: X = 0.8 A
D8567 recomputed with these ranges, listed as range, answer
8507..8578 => 29.3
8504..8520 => 28.6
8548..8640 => 30.2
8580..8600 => 30.8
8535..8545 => 31.6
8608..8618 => 29.2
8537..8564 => 29.8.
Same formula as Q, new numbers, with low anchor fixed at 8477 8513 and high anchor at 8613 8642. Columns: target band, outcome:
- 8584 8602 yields -0.48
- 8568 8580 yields 0.87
